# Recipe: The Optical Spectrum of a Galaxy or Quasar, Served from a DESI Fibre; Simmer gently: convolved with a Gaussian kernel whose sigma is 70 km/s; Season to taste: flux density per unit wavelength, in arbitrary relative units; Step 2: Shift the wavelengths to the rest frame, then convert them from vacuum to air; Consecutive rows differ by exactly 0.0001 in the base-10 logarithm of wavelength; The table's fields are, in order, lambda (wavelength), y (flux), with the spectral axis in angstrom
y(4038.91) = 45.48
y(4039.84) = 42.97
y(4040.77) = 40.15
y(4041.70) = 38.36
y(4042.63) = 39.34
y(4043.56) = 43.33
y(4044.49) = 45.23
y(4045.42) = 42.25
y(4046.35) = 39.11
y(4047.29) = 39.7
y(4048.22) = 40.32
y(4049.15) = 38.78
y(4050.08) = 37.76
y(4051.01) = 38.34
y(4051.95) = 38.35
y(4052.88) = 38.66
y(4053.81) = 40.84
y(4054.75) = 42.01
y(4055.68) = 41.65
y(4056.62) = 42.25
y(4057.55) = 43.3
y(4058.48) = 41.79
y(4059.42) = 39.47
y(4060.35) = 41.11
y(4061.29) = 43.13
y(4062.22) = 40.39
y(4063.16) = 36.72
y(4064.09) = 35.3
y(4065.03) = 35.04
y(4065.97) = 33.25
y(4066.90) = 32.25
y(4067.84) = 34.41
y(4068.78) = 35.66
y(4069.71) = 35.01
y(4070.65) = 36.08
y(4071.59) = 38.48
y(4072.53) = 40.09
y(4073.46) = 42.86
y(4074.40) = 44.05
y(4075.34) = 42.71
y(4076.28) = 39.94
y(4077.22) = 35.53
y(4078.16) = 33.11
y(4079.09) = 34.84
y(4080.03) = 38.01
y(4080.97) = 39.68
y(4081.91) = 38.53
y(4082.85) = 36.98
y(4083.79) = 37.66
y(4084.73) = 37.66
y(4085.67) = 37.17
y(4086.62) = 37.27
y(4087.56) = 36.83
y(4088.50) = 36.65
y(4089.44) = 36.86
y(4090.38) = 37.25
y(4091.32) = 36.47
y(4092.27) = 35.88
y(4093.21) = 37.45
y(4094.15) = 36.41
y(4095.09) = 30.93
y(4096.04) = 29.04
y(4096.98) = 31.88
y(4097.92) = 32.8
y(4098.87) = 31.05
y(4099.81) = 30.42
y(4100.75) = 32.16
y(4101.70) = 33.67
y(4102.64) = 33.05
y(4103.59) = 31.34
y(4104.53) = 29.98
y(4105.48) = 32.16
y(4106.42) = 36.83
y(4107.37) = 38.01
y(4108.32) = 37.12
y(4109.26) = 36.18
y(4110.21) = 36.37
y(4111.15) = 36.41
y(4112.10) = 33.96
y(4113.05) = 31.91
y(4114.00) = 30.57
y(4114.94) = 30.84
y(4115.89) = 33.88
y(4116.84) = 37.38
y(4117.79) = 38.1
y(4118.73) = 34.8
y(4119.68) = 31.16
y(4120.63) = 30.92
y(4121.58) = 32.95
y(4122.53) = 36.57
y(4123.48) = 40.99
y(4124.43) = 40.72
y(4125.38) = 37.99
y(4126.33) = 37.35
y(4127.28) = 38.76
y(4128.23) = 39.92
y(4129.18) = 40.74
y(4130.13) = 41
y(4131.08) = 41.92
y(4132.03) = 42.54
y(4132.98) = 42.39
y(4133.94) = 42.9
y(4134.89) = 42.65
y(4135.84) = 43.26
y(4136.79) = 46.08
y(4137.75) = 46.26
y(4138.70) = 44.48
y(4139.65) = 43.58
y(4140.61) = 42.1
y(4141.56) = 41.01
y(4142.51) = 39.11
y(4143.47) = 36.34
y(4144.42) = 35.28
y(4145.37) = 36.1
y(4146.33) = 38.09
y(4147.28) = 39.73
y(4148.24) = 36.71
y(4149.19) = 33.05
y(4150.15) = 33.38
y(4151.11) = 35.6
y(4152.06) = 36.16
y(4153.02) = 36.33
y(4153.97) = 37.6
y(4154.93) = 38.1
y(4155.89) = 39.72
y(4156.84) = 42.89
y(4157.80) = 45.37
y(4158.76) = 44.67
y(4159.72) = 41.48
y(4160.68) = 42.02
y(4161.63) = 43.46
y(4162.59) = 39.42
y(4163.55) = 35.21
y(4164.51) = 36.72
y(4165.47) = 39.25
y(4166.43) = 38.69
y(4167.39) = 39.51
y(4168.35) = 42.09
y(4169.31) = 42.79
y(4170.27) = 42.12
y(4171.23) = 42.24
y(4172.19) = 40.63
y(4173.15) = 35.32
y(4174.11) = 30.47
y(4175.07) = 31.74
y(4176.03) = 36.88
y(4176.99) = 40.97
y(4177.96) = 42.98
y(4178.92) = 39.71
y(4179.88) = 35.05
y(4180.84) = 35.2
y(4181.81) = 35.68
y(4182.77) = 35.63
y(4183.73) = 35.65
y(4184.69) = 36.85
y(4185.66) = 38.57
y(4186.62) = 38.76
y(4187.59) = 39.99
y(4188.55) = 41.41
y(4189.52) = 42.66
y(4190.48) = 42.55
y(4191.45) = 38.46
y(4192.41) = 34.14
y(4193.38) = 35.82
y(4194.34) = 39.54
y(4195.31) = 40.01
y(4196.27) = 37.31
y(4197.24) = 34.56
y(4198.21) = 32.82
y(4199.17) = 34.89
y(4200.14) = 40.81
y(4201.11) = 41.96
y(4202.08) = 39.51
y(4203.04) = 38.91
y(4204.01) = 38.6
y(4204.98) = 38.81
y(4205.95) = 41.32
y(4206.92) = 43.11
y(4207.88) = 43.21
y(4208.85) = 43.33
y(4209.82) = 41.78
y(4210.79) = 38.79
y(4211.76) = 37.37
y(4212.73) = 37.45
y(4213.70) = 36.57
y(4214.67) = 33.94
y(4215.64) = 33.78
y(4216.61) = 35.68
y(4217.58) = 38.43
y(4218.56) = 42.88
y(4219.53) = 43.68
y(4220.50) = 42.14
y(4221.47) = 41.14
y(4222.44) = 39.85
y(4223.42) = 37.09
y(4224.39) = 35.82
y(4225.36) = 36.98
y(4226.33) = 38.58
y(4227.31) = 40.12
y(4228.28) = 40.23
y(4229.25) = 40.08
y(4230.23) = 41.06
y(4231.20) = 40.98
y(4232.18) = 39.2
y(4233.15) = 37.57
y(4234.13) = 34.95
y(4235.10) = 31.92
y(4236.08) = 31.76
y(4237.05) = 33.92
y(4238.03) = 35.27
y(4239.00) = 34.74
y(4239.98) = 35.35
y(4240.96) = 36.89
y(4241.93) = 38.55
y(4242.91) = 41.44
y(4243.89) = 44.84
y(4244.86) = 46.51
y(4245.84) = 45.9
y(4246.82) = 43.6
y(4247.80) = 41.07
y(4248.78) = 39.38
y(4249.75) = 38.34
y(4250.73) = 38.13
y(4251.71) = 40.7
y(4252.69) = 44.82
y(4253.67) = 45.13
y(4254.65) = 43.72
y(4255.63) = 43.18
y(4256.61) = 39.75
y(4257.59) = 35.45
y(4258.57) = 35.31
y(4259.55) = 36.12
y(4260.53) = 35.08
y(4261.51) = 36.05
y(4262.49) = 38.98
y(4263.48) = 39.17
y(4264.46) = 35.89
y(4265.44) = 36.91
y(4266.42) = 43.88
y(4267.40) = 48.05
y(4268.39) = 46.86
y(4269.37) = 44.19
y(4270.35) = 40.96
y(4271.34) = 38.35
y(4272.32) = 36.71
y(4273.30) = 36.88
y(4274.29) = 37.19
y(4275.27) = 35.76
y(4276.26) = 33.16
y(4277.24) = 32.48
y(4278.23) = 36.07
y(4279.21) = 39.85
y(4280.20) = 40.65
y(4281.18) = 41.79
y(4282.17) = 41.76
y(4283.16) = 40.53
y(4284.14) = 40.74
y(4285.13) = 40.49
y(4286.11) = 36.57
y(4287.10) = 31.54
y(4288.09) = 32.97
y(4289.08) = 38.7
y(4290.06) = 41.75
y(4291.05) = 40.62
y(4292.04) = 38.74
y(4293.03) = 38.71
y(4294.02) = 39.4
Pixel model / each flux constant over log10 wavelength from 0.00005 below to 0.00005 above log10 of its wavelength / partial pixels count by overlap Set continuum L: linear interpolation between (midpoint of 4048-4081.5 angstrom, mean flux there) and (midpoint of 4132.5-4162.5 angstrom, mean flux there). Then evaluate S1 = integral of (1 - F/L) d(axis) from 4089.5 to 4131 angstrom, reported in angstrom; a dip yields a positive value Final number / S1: 4.7 angstrom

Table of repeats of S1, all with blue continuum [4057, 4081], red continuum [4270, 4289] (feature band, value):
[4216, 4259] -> -1.9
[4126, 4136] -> -0.8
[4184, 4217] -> -0.7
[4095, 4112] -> 2.1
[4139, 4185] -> -0.8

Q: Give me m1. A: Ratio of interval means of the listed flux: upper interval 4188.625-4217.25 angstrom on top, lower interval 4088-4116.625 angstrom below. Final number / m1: 1.14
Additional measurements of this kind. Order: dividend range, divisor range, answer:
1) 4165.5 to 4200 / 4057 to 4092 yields 1.01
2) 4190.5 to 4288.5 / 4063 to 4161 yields 1.04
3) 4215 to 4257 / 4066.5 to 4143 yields 1.06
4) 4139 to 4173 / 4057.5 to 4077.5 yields 1.02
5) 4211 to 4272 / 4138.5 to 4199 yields 1.02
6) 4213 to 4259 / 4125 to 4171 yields 0.98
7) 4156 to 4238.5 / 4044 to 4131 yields 1.05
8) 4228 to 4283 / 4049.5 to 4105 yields 1.06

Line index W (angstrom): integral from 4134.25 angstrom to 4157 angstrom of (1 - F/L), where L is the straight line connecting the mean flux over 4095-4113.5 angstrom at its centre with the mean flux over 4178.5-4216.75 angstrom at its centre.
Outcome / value -2.4 angstrom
